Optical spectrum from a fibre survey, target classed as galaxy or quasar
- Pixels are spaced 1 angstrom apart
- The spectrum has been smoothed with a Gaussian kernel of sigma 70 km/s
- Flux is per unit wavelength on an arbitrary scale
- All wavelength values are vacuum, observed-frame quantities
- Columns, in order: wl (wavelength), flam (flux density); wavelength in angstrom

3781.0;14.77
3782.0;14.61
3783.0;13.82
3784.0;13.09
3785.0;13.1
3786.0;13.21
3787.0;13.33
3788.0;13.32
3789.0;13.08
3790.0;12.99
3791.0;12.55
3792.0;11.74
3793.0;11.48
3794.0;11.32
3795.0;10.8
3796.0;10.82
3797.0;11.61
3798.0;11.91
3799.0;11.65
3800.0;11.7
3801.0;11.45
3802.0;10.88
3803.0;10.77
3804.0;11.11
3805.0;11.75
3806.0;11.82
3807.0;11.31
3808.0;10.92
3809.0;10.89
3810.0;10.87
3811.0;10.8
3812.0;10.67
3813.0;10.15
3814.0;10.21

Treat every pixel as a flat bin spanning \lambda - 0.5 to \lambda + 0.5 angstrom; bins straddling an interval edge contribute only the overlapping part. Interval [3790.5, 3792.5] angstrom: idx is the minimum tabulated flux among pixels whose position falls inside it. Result 11.74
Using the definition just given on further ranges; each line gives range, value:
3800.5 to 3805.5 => 10.77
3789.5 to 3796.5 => 10.8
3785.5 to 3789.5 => 13.08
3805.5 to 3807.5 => 11.31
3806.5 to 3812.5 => 10.67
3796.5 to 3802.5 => 10.88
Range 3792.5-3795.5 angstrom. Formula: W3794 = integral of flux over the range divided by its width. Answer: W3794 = 11.2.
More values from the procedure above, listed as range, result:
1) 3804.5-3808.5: 11.4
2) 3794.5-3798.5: 11.3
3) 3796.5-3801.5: 11.7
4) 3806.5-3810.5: 11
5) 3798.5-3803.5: 11.3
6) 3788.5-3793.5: 12.4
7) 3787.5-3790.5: 13.1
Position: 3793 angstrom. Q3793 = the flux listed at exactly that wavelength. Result 11.48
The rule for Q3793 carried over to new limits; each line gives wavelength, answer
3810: 10.87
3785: 13.1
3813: 10.15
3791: 12.55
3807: 11.31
